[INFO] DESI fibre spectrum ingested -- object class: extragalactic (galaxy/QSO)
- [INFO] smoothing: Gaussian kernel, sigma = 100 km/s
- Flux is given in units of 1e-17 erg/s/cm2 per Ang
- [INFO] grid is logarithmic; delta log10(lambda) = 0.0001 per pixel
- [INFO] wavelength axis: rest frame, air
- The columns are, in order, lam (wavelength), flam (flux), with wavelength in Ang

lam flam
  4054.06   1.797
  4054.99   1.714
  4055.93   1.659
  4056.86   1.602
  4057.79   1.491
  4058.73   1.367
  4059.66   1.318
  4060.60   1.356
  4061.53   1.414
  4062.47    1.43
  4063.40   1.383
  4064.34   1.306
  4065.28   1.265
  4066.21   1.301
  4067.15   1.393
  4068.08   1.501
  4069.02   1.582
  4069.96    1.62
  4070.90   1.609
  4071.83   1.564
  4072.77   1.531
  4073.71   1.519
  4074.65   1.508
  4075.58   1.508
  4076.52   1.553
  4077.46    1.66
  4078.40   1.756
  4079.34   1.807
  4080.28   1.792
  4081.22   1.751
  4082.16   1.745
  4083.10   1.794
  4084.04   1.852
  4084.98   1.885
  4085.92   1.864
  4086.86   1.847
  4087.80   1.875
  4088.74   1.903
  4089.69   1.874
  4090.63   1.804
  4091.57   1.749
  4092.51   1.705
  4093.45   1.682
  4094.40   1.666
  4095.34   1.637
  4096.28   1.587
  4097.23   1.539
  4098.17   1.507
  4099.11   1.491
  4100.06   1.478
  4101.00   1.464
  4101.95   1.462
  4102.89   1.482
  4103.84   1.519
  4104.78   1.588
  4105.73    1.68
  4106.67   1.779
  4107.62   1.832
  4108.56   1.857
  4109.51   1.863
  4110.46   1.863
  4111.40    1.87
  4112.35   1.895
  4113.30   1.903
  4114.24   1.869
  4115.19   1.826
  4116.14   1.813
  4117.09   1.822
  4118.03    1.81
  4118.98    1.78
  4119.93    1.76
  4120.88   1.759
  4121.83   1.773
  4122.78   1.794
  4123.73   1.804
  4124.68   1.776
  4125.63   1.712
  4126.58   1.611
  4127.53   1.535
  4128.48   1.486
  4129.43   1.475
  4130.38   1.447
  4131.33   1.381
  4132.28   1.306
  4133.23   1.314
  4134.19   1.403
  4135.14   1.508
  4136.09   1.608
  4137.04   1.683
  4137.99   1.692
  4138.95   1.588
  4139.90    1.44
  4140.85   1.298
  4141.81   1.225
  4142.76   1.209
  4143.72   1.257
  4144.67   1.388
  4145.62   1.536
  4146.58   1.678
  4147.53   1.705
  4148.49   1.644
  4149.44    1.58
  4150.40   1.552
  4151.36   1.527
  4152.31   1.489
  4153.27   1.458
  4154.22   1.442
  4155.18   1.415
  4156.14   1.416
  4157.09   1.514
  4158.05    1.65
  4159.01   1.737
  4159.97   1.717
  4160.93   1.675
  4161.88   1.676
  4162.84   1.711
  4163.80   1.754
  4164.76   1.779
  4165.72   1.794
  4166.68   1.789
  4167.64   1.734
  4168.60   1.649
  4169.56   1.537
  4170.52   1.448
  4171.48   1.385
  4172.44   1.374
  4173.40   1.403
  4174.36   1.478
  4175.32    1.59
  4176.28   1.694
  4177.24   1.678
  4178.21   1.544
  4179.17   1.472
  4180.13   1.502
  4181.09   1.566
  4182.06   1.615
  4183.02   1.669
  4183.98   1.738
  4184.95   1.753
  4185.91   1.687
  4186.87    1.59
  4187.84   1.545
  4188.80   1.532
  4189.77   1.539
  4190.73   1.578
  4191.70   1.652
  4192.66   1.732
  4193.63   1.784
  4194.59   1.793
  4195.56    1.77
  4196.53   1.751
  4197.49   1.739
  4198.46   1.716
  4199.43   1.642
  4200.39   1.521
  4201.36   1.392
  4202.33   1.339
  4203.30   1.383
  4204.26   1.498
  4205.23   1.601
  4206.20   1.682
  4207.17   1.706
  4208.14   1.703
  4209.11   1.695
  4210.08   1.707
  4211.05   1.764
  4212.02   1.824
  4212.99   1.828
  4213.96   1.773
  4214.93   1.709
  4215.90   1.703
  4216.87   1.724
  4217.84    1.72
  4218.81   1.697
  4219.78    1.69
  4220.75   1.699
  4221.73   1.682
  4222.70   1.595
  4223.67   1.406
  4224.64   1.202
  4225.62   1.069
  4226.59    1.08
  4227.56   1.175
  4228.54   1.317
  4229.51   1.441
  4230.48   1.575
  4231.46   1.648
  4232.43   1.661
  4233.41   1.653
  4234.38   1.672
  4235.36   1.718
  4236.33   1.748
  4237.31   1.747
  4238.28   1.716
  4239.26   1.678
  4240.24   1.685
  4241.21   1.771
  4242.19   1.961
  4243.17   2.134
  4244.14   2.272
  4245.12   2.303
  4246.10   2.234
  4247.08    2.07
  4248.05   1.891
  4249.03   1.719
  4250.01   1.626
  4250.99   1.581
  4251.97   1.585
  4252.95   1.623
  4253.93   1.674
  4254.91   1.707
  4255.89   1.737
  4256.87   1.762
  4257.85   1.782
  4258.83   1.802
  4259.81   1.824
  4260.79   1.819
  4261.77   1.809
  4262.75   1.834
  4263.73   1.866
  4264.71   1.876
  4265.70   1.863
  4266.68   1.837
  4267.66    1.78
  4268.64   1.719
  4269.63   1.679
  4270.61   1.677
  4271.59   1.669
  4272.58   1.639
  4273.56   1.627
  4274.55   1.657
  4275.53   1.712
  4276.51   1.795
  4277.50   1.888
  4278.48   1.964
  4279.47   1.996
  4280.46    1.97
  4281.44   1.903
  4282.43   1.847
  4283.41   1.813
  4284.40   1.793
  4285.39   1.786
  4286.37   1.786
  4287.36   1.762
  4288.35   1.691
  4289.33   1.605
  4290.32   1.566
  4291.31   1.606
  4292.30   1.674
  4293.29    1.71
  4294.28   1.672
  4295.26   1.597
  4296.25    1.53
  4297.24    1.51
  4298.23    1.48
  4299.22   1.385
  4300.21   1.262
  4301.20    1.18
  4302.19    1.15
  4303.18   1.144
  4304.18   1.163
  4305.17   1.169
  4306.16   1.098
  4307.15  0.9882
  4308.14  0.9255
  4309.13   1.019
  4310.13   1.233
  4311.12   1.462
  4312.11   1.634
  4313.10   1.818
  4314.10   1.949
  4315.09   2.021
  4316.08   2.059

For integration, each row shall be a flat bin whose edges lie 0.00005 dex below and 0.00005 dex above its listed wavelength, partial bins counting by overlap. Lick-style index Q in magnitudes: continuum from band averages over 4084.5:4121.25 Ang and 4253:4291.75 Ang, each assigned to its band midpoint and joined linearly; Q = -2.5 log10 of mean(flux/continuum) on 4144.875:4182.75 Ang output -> 0.10 mag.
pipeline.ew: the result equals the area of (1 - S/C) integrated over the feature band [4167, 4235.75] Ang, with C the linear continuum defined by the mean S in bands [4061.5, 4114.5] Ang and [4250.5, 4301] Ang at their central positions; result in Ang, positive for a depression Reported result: 4.0 Ang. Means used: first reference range 1.65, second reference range 1.72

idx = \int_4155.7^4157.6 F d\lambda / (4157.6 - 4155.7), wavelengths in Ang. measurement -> 1.47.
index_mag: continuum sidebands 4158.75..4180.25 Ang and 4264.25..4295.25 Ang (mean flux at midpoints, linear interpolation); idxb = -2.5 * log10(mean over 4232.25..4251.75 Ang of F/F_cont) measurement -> -0.08 mag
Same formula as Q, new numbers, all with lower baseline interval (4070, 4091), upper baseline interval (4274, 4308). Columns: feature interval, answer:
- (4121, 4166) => 0.083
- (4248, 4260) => -0.068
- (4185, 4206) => 0.021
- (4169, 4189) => 0.062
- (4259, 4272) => -0.126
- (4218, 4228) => 0.131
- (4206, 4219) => -0.065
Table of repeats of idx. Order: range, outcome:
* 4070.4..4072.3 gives 1.59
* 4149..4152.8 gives 1.53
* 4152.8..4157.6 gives 1.45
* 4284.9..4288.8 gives 1.76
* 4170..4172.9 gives 1.4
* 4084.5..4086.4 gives 1.88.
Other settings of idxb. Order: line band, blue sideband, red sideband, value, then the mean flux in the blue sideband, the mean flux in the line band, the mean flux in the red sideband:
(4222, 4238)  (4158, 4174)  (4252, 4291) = 0.16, 1.63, 1.49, 1.77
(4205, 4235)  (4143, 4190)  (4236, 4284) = 0.08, 1.58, 1.59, 1.81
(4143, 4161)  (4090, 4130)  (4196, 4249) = 0.10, 1.7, 1.54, 1.67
